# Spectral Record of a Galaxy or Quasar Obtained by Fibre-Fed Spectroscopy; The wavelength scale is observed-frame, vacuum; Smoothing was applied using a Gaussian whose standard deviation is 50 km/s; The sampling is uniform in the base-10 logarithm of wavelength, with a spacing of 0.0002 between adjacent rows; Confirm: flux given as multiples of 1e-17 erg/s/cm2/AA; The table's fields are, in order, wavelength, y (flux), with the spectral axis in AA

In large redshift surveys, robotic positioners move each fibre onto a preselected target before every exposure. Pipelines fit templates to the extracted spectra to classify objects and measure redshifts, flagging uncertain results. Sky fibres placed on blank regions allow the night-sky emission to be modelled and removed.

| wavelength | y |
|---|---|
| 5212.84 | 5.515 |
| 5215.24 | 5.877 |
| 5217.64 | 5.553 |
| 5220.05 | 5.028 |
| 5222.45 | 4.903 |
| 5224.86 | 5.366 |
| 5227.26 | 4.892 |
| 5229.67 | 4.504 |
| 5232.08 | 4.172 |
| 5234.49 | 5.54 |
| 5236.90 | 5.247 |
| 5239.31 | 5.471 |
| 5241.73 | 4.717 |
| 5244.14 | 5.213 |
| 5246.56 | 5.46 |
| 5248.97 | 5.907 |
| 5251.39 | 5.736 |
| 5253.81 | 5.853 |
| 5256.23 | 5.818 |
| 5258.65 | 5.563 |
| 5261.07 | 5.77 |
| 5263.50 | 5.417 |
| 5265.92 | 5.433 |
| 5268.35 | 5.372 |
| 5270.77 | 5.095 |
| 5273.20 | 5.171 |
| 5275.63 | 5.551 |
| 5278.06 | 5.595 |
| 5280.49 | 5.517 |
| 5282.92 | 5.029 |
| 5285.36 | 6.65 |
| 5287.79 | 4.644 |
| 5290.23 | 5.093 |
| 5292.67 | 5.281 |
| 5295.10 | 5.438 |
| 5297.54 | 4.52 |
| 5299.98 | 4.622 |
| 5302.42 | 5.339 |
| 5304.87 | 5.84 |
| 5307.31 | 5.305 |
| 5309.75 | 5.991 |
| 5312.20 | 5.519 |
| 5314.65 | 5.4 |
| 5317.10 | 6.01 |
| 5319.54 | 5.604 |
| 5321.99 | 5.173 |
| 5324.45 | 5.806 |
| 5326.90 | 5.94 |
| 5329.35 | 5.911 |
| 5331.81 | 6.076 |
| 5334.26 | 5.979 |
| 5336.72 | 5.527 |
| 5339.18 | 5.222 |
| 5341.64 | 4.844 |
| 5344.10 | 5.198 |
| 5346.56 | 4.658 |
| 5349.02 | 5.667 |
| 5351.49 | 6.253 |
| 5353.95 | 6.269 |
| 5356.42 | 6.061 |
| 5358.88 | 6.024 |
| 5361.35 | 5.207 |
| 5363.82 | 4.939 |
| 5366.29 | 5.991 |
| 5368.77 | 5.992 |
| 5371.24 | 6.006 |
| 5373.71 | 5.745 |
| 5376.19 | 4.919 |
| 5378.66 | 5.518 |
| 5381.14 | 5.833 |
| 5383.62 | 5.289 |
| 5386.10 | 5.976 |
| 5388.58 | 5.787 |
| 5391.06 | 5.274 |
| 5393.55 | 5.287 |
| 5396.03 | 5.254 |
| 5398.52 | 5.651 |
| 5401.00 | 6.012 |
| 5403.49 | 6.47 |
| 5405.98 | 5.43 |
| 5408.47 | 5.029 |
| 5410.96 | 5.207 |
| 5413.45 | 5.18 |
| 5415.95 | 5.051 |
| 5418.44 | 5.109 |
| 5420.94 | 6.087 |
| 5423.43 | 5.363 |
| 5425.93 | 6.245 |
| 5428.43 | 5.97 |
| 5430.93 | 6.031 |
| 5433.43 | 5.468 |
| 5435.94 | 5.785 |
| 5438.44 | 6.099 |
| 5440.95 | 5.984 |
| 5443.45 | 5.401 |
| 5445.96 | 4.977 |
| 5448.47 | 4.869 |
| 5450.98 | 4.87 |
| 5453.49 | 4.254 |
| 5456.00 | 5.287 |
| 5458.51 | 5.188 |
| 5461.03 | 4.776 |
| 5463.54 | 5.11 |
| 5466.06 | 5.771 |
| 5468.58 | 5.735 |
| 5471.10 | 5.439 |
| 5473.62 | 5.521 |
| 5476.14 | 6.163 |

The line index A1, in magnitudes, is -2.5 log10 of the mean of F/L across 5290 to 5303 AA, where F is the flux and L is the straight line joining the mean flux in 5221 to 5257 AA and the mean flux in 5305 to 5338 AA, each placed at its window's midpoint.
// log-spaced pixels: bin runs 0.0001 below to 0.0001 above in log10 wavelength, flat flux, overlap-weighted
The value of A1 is 0.11 mag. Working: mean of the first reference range 5.25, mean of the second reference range 5.71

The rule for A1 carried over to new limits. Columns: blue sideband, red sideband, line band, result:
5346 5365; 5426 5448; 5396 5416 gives 0.04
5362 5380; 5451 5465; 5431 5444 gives -0.14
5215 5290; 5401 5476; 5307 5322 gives -0.05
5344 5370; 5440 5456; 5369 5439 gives -0.05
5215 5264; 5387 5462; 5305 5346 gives -0.04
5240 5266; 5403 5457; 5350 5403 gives -0.04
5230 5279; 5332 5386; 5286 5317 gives 0.04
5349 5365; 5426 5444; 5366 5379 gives 0.02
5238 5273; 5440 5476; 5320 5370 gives -0.05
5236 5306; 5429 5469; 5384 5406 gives -0.06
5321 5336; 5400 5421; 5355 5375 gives -0.02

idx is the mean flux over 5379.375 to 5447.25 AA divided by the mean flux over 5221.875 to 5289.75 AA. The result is 1.05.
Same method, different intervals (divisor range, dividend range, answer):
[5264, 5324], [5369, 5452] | 1.03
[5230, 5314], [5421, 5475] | 1.02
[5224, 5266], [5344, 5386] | 1.06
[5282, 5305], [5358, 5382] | 1.07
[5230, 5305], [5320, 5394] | 1.05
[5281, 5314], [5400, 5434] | 1.05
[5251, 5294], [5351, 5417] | 1.03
